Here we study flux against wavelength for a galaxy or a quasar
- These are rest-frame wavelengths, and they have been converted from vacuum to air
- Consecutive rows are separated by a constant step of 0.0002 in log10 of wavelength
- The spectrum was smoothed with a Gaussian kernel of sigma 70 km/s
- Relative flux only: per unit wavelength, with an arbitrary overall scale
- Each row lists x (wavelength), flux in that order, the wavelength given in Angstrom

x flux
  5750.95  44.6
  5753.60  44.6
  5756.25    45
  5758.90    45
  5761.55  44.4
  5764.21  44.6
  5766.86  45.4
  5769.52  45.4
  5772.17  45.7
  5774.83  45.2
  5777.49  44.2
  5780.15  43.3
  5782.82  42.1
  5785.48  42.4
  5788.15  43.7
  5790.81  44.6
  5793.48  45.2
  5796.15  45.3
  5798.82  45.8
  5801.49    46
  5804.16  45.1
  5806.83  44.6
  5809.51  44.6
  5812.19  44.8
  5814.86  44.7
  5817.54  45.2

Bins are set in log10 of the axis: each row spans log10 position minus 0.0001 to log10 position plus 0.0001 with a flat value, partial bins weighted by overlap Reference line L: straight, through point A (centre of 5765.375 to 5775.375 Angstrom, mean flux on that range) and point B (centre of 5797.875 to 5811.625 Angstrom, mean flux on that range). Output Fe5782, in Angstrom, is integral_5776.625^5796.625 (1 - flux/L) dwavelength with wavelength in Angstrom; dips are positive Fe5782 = 0.7 Angstrom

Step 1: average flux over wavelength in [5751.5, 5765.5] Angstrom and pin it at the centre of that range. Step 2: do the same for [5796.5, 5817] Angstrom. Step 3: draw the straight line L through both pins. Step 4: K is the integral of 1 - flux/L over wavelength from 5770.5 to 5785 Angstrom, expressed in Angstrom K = 0.3 Angstrom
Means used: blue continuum 44.7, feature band 44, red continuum 45.1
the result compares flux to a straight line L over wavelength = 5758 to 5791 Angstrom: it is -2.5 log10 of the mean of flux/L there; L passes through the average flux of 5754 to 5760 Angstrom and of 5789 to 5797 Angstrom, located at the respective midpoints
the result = 0.02 mag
